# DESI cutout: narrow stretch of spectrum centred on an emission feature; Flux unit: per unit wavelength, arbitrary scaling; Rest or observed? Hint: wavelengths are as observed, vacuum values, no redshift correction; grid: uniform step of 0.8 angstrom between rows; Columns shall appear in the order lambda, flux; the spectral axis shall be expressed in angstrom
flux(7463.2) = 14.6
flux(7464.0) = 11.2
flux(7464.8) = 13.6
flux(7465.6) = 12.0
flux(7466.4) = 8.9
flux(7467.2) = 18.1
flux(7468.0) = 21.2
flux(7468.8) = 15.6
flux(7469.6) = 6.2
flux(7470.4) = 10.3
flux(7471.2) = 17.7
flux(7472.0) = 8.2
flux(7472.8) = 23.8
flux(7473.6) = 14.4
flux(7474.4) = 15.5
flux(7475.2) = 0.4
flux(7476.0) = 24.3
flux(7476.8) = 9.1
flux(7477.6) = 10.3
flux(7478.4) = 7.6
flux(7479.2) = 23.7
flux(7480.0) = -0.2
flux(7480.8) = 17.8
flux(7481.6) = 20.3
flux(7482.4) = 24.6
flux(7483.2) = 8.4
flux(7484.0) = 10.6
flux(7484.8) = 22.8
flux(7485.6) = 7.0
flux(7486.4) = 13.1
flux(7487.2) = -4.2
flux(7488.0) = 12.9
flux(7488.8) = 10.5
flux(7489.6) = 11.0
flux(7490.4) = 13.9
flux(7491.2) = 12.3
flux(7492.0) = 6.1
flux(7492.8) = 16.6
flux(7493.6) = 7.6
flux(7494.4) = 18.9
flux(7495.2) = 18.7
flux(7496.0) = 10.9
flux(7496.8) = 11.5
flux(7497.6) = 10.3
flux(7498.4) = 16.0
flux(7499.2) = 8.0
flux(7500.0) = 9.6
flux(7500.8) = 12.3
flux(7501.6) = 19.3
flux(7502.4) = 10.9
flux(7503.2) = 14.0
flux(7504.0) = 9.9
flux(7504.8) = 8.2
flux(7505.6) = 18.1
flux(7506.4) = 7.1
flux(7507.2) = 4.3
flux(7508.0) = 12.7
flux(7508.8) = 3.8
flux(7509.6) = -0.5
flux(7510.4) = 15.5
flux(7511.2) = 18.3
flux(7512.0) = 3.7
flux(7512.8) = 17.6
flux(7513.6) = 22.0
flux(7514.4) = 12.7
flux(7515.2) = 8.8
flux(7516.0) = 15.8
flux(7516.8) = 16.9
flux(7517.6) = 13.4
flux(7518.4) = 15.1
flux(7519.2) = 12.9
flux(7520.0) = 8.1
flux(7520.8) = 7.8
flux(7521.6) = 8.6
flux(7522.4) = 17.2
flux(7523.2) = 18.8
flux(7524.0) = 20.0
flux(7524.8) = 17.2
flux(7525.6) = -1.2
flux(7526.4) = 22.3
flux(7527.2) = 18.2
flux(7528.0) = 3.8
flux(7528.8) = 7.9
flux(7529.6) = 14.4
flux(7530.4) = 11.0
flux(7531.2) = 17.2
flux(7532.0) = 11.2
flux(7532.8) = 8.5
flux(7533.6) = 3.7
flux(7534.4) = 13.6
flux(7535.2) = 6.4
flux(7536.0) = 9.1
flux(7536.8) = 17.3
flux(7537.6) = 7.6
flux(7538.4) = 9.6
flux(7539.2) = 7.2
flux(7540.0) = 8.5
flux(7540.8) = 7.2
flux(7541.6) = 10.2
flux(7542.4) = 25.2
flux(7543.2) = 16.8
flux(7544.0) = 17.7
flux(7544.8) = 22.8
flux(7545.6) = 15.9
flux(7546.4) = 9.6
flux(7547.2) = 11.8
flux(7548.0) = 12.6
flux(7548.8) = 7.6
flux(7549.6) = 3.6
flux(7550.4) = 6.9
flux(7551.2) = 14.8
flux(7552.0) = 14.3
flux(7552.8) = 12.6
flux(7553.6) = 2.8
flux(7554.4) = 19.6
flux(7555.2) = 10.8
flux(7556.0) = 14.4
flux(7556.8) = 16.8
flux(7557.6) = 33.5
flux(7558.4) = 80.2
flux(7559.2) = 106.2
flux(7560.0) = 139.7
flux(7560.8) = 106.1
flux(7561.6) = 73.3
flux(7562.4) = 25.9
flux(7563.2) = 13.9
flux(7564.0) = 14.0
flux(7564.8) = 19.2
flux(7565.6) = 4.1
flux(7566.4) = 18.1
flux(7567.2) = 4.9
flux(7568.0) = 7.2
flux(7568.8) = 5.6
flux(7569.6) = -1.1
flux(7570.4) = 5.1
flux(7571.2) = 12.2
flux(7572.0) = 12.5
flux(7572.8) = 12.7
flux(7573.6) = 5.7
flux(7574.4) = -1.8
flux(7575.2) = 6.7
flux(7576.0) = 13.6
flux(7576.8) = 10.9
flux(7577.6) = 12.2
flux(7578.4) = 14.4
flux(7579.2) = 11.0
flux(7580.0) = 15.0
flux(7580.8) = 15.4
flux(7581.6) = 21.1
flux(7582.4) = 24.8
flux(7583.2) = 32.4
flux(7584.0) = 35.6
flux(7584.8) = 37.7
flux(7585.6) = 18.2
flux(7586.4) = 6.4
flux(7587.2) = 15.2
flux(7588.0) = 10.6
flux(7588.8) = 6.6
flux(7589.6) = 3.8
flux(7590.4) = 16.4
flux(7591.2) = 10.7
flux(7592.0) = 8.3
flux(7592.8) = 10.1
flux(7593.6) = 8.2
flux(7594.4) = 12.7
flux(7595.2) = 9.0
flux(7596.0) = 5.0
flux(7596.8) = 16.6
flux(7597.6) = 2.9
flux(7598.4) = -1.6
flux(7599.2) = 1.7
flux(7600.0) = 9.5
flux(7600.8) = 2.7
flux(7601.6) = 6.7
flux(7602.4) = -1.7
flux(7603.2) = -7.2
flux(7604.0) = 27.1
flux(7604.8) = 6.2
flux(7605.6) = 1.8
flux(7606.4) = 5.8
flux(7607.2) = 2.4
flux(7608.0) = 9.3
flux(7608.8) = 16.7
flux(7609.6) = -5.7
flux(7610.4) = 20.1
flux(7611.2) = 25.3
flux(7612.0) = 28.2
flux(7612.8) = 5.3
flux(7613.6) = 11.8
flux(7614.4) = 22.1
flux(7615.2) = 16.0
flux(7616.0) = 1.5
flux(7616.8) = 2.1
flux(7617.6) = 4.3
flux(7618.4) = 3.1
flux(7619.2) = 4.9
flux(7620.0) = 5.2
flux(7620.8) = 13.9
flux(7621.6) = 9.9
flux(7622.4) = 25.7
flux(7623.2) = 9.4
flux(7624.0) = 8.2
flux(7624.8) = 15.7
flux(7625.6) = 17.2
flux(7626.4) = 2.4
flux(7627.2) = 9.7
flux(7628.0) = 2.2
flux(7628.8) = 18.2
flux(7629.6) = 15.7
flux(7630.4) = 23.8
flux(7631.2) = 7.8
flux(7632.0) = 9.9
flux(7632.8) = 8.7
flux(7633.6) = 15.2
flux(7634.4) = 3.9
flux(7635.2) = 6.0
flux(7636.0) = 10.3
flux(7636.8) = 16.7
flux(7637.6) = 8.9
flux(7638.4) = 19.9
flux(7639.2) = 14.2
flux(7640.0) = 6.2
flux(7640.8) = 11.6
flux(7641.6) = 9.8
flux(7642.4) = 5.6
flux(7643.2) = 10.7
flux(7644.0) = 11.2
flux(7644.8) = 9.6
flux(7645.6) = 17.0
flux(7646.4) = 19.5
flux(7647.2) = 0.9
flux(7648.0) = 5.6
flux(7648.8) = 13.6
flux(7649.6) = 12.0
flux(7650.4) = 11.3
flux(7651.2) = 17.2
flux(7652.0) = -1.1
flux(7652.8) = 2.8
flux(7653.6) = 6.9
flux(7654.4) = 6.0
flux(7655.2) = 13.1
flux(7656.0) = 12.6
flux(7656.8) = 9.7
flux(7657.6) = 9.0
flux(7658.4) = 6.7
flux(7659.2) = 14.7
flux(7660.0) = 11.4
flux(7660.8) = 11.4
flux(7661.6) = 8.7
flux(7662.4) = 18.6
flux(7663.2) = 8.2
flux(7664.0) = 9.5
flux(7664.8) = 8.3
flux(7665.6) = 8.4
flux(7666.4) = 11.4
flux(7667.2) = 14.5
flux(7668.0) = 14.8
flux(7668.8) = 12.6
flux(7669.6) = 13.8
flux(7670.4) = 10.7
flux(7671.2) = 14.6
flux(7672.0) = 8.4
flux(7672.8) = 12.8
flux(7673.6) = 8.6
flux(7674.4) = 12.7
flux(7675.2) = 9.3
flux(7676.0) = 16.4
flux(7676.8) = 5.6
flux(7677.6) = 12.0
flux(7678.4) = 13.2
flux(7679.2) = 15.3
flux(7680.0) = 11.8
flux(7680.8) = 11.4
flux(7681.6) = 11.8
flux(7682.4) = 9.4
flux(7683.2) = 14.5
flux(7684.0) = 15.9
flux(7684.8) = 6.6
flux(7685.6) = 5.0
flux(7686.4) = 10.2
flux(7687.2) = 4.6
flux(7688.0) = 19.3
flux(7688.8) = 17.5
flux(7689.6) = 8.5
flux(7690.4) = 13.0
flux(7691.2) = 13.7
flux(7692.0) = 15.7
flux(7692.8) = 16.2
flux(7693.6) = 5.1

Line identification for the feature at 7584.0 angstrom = [N II] 6583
